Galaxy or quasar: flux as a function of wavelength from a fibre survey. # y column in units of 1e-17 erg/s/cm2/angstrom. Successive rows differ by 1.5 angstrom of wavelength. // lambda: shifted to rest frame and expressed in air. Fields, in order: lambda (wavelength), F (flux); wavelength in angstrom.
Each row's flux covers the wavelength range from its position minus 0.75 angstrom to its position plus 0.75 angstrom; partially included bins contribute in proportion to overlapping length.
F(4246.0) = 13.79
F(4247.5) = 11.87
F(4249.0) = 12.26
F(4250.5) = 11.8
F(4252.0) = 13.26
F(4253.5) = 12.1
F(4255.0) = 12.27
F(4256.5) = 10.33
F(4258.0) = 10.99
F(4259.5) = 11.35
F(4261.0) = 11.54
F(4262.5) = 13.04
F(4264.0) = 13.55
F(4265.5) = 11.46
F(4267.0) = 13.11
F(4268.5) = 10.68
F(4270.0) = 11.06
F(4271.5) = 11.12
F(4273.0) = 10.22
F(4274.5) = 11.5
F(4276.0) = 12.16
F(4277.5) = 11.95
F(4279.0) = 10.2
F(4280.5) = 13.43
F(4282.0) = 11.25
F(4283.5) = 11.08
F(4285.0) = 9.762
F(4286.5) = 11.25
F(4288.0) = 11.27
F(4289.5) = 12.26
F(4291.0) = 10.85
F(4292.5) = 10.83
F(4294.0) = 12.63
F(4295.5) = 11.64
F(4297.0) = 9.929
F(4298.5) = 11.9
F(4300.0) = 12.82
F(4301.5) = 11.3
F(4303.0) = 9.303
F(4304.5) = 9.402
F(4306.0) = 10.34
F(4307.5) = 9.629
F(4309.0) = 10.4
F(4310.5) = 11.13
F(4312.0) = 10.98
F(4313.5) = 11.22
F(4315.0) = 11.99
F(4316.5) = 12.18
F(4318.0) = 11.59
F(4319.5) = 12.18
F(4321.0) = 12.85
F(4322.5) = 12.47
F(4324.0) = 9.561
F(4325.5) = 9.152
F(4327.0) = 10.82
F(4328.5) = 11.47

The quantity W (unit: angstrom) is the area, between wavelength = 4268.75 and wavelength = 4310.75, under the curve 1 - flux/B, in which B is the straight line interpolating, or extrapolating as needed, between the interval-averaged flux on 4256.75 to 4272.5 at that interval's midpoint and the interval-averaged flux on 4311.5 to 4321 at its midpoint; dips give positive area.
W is 2.4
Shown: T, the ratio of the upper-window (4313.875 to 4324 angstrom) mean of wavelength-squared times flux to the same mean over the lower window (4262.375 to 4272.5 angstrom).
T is 1.03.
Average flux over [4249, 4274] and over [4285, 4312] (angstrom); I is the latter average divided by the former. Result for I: 0.93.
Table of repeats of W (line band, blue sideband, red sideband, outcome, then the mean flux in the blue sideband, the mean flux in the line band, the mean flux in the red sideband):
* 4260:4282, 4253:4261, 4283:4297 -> -0.9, 11.4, 11.8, 11.2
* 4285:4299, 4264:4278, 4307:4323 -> 0.3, 11.6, 11.3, 11.5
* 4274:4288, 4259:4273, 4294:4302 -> 0.4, 11.8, 11.4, 11.6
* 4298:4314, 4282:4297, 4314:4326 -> 0.9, 11.2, 10.7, 11.5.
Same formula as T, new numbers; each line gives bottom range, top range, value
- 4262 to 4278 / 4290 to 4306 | 0.95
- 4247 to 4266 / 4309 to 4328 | 0.97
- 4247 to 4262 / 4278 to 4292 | 0.97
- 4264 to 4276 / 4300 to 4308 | 0.91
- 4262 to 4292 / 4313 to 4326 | 1.02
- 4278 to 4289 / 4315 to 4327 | 1.04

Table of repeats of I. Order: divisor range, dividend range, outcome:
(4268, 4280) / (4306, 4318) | 0.99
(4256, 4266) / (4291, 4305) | 0.94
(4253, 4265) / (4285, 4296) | 0.96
